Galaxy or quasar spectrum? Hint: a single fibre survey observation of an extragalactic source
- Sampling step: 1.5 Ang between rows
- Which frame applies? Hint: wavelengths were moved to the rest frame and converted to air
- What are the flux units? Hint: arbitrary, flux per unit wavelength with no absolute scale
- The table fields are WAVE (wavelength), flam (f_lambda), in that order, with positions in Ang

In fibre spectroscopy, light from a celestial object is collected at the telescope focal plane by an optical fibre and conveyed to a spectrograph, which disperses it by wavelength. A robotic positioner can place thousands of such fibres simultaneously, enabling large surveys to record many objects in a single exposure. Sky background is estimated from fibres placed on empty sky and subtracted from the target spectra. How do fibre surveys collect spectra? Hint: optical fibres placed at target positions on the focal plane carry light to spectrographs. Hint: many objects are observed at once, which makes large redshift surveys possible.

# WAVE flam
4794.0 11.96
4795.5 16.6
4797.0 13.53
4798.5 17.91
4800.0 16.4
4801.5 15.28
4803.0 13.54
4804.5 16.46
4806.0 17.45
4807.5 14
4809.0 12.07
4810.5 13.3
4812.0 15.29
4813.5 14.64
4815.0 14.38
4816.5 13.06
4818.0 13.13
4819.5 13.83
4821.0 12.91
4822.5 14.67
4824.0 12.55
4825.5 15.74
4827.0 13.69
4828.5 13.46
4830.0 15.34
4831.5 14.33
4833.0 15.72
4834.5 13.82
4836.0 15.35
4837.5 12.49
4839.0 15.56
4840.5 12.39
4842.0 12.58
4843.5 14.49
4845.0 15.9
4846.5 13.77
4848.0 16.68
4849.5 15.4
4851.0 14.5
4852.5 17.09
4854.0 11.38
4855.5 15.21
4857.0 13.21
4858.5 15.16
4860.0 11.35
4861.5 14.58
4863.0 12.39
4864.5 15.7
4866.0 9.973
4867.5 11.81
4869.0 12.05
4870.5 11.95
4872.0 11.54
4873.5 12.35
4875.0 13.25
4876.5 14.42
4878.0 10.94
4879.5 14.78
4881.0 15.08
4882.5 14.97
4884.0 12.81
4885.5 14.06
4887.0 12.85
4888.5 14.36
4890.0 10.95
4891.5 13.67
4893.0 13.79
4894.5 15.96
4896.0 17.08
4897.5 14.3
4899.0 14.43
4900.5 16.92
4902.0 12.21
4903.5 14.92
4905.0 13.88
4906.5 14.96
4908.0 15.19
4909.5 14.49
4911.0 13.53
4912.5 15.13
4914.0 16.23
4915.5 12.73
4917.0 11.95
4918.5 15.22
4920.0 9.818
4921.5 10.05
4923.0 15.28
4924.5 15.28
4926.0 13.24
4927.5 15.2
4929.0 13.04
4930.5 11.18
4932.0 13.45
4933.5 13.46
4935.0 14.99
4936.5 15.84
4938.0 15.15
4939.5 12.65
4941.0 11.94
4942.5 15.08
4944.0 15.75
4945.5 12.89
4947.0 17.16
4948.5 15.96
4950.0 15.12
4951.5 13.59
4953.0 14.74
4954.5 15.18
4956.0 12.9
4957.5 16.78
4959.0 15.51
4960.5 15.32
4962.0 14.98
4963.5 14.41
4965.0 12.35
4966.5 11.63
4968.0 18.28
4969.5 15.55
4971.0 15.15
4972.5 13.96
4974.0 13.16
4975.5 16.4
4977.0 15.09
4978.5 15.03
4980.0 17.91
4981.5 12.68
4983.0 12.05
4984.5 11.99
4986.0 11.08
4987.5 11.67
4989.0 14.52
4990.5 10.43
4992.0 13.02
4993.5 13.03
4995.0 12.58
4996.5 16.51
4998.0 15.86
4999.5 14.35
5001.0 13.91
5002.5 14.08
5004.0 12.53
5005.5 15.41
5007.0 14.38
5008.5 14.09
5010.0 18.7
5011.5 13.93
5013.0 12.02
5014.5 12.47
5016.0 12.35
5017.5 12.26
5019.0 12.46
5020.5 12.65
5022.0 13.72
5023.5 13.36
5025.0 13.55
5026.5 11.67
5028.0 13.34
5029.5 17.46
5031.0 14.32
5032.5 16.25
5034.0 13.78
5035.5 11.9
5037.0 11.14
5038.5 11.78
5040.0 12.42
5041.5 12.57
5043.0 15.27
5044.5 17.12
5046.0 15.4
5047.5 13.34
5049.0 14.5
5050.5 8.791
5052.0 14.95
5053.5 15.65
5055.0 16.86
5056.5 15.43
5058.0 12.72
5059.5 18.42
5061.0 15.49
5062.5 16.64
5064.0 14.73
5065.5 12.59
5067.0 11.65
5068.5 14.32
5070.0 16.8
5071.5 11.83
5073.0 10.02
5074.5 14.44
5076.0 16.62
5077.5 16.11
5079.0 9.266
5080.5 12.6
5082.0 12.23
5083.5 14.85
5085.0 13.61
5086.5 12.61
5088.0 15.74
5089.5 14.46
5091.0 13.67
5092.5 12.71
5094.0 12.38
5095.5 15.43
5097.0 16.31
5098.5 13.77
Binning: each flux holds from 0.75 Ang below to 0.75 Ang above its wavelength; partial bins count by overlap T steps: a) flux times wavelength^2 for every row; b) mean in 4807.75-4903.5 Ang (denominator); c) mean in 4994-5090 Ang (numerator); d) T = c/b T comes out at 1.08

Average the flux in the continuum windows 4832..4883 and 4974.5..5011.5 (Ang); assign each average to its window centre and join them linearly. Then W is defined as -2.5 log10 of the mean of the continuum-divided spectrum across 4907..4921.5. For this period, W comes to 0.02 mag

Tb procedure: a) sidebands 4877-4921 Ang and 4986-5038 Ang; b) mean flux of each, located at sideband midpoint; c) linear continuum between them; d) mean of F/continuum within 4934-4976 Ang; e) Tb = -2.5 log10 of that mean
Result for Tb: -0.07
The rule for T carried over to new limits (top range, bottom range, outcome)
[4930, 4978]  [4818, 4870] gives 1.09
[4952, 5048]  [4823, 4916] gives 1.05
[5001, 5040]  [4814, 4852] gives 1.03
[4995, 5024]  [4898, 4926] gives 1.03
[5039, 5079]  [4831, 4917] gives 1.10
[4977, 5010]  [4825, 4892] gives 1.06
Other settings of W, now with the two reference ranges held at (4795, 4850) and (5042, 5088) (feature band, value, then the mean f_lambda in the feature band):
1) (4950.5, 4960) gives -0.04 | 14.8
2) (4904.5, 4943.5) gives 0.04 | 13.8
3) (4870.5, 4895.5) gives 0.07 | 13.5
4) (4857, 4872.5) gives 0.14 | 12.7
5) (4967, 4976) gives -0.07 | 15.3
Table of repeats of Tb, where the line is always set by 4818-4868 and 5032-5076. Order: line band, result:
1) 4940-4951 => -0.05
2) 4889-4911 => -0.03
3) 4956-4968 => -0.04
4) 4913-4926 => 0.05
